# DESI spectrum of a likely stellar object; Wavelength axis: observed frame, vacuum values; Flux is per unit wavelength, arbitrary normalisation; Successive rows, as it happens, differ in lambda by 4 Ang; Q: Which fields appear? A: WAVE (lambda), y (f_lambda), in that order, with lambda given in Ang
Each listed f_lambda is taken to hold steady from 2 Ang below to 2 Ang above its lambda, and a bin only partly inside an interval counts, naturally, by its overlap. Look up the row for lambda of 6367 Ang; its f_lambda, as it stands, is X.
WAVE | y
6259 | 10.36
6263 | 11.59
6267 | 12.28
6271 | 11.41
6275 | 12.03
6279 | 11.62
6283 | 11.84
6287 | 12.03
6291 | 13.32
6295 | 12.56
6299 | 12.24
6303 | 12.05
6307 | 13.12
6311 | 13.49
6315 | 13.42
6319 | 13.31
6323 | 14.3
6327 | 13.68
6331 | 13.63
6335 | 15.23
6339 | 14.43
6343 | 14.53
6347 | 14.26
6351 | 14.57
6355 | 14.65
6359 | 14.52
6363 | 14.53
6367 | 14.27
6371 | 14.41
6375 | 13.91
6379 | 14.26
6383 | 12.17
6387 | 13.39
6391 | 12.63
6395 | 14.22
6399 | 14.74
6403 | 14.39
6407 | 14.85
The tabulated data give 14.27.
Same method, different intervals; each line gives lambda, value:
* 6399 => 14.74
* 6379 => 14.26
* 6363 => 14.53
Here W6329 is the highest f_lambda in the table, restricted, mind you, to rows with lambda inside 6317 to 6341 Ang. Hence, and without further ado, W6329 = 15.23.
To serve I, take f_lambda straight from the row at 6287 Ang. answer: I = 12.03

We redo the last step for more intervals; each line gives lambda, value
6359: 14.52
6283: 11.84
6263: 11.59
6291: 13.32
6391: 12.63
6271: 11.41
